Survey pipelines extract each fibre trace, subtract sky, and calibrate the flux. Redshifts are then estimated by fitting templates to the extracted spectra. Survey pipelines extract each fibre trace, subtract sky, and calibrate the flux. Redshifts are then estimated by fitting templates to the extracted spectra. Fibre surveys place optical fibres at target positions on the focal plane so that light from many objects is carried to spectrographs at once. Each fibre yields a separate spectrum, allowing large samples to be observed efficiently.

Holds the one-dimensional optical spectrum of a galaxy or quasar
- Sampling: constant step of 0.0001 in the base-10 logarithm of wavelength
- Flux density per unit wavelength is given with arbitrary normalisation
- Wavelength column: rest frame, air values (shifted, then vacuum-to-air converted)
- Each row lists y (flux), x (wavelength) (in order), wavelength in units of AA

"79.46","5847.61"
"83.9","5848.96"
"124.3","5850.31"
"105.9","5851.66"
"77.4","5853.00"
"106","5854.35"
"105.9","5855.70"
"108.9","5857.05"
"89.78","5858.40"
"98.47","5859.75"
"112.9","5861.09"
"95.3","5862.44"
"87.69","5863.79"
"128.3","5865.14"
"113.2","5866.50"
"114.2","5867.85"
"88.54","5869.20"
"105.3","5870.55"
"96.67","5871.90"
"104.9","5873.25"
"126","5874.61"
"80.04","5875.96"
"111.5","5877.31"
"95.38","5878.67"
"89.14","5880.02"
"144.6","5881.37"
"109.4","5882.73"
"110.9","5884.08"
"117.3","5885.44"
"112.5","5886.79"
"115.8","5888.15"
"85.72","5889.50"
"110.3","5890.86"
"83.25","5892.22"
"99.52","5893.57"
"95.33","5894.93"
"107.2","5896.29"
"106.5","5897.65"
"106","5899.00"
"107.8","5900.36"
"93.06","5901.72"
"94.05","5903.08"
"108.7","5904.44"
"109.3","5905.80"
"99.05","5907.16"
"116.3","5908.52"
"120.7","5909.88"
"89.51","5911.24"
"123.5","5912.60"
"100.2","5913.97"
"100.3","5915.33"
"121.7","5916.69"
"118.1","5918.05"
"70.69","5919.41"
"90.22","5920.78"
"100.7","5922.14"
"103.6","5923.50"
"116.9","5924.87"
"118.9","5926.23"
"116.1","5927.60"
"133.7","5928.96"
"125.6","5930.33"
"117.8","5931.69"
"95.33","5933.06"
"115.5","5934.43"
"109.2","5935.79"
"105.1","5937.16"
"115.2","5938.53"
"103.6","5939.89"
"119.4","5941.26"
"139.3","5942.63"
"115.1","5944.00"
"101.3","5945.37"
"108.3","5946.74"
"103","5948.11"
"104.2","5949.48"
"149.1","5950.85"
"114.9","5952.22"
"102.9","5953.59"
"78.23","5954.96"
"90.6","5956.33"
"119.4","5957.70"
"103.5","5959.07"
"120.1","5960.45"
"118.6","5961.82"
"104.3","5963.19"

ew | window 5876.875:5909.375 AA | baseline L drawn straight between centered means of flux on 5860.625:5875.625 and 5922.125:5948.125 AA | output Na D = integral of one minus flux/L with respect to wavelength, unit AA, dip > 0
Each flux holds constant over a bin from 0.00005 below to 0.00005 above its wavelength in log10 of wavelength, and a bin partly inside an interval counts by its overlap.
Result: 1.02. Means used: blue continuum 106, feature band 105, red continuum 114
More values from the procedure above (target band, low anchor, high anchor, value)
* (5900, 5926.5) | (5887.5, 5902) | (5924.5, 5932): 1.78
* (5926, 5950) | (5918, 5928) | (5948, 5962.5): -1.69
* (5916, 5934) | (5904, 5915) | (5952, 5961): -0.59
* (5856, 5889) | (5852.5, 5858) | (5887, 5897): -2.16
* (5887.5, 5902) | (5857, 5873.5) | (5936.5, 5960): 0.63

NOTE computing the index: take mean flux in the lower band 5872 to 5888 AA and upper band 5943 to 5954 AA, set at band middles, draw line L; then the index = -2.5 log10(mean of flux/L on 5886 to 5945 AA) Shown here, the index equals 0.03 mag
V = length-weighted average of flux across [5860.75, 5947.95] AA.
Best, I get 107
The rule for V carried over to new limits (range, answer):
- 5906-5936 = 109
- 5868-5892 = 106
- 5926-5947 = 115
